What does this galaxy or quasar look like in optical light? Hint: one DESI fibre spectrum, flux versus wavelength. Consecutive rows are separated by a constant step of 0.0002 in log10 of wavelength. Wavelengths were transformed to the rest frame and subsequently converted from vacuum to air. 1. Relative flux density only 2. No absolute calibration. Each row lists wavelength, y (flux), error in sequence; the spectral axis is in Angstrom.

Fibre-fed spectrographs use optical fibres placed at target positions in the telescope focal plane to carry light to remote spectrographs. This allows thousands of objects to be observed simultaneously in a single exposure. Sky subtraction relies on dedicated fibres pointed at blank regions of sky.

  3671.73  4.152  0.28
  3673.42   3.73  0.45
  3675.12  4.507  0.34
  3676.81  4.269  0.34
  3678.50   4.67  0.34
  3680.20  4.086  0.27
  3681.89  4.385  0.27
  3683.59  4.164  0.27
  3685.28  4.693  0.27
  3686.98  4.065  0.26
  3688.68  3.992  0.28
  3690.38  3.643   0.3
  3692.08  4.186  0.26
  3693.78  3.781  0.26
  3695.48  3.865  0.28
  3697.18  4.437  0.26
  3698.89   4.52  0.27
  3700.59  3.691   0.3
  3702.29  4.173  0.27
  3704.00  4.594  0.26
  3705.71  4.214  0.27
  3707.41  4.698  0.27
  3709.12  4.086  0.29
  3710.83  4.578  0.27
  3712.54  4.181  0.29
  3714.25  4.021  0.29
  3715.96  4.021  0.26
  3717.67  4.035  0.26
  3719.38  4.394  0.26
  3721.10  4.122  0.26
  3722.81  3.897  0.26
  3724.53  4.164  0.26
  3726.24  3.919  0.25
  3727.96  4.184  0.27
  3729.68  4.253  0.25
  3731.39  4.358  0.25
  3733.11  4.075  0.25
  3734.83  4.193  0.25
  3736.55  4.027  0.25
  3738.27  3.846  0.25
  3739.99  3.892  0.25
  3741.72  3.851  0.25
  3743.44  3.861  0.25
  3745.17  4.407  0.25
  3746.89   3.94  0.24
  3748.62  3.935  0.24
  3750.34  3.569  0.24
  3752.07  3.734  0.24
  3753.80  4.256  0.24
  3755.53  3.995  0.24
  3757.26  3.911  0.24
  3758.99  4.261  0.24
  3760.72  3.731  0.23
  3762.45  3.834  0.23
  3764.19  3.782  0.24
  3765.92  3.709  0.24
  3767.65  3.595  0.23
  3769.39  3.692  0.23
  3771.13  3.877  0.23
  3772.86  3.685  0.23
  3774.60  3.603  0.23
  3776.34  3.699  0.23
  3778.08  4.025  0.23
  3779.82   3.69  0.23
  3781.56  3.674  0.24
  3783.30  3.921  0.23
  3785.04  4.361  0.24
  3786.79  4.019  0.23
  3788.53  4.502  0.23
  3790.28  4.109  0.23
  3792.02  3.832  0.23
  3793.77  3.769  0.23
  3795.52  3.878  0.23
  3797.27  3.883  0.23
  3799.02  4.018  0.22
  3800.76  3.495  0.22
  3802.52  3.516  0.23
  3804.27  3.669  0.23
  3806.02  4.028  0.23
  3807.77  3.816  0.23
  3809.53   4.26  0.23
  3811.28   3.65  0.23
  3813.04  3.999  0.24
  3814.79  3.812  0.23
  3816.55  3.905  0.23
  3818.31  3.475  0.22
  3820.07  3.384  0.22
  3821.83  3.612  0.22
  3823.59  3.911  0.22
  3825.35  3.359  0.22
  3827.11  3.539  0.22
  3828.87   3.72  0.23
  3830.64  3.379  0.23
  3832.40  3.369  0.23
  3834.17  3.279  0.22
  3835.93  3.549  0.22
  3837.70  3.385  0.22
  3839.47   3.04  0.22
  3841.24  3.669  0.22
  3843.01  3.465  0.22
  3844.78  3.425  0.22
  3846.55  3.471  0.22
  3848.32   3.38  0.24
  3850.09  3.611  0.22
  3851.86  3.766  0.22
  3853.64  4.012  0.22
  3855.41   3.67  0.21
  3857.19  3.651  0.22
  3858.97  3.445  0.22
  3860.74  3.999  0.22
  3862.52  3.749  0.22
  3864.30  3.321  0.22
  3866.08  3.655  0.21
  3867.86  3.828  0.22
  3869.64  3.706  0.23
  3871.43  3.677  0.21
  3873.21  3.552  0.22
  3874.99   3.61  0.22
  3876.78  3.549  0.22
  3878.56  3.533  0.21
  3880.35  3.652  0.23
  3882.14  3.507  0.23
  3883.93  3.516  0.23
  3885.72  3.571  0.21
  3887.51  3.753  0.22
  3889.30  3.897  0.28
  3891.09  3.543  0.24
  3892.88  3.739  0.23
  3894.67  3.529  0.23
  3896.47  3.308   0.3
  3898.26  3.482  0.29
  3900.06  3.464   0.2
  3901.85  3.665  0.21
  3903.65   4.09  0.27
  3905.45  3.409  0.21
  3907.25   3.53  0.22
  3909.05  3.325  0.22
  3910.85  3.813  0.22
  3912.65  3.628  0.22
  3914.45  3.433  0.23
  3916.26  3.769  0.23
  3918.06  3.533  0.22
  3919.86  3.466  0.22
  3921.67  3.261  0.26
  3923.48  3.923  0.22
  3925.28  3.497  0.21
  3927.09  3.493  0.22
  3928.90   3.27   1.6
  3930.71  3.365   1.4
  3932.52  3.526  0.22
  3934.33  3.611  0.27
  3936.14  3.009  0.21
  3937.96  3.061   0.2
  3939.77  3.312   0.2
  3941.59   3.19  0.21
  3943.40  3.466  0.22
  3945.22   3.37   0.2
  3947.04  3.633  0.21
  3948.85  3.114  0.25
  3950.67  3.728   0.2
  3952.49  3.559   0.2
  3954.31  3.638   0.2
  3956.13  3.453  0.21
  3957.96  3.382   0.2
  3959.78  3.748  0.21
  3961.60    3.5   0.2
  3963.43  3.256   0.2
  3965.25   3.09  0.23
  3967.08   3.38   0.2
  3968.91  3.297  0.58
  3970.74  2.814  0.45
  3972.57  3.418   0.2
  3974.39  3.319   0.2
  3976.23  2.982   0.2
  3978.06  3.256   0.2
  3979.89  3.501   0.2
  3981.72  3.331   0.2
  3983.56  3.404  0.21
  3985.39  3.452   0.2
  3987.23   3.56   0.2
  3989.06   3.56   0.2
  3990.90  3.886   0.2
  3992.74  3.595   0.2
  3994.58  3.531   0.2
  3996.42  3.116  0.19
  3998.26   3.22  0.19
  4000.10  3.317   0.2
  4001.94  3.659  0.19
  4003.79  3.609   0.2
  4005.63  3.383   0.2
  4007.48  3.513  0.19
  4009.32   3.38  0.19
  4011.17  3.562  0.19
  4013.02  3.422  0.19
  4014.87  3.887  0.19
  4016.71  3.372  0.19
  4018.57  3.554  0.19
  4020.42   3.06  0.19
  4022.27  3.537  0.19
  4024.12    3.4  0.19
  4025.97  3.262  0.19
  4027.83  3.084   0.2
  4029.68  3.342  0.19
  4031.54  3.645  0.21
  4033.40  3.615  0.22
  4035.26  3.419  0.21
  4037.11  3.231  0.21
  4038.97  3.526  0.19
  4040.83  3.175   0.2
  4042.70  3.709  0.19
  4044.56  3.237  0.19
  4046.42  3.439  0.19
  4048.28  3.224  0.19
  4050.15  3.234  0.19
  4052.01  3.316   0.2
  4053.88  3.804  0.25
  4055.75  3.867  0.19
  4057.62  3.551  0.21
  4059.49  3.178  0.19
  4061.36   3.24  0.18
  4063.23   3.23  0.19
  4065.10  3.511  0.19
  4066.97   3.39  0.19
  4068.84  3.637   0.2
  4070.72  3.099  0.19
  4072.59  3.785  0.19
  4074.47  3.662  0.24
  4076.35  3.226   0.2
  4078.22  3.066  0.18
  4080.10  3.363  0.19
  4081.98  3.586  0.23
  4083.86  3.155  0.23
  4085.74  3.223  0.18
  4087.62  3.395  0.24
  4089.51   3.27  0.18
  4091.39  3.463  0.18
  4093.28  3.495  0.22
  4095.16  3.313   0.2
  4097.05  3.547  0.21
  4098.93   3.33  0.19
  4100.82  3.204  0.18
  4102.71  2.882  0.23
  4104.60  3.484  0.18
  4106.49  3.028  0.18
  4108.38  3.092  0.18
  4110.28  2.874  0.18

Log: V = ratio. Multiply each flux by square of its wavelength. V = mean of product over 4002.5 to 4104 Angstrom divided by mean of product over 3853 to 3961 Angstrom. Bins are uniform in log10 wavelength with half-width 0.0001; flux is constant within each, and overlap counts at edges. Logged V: 1.0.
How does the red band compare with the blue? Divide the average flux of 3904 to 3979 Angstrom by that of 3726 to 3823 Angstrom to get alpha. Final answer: 0.9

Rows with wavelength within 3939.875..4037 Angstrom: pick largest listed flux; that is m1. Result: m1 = 3.887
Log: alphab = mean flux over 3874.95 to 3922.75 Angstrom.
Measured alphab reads 3.58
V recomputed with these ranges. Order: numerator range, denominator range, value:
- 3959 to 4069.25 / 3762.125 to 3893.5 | 1.02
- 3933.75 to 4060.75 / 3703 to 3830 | 0.98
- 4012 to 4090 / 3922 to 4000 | 1.05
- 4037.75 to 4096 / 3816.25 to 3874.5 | 1.06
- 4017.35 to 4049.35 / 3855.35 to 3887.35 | 1.01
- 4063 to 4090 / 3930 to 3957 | 1.06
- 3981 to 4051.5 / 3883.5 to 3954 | 1.03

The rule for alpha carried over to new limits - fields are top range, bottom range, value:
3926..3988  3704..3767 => 0.83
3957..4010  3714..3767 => 0.85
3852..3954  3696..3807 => 0.89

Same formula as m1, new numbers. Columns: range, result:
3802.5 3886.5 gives 4.26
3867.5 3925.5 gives 4.09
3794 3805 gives 4.018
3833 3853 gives 3.766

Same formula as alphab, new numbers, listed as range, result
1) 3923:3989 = 3.39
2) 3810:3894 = 3.61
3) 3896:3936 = 3.53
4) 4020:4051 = 3.37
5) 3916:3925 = 3.57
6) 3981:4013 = 3.47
